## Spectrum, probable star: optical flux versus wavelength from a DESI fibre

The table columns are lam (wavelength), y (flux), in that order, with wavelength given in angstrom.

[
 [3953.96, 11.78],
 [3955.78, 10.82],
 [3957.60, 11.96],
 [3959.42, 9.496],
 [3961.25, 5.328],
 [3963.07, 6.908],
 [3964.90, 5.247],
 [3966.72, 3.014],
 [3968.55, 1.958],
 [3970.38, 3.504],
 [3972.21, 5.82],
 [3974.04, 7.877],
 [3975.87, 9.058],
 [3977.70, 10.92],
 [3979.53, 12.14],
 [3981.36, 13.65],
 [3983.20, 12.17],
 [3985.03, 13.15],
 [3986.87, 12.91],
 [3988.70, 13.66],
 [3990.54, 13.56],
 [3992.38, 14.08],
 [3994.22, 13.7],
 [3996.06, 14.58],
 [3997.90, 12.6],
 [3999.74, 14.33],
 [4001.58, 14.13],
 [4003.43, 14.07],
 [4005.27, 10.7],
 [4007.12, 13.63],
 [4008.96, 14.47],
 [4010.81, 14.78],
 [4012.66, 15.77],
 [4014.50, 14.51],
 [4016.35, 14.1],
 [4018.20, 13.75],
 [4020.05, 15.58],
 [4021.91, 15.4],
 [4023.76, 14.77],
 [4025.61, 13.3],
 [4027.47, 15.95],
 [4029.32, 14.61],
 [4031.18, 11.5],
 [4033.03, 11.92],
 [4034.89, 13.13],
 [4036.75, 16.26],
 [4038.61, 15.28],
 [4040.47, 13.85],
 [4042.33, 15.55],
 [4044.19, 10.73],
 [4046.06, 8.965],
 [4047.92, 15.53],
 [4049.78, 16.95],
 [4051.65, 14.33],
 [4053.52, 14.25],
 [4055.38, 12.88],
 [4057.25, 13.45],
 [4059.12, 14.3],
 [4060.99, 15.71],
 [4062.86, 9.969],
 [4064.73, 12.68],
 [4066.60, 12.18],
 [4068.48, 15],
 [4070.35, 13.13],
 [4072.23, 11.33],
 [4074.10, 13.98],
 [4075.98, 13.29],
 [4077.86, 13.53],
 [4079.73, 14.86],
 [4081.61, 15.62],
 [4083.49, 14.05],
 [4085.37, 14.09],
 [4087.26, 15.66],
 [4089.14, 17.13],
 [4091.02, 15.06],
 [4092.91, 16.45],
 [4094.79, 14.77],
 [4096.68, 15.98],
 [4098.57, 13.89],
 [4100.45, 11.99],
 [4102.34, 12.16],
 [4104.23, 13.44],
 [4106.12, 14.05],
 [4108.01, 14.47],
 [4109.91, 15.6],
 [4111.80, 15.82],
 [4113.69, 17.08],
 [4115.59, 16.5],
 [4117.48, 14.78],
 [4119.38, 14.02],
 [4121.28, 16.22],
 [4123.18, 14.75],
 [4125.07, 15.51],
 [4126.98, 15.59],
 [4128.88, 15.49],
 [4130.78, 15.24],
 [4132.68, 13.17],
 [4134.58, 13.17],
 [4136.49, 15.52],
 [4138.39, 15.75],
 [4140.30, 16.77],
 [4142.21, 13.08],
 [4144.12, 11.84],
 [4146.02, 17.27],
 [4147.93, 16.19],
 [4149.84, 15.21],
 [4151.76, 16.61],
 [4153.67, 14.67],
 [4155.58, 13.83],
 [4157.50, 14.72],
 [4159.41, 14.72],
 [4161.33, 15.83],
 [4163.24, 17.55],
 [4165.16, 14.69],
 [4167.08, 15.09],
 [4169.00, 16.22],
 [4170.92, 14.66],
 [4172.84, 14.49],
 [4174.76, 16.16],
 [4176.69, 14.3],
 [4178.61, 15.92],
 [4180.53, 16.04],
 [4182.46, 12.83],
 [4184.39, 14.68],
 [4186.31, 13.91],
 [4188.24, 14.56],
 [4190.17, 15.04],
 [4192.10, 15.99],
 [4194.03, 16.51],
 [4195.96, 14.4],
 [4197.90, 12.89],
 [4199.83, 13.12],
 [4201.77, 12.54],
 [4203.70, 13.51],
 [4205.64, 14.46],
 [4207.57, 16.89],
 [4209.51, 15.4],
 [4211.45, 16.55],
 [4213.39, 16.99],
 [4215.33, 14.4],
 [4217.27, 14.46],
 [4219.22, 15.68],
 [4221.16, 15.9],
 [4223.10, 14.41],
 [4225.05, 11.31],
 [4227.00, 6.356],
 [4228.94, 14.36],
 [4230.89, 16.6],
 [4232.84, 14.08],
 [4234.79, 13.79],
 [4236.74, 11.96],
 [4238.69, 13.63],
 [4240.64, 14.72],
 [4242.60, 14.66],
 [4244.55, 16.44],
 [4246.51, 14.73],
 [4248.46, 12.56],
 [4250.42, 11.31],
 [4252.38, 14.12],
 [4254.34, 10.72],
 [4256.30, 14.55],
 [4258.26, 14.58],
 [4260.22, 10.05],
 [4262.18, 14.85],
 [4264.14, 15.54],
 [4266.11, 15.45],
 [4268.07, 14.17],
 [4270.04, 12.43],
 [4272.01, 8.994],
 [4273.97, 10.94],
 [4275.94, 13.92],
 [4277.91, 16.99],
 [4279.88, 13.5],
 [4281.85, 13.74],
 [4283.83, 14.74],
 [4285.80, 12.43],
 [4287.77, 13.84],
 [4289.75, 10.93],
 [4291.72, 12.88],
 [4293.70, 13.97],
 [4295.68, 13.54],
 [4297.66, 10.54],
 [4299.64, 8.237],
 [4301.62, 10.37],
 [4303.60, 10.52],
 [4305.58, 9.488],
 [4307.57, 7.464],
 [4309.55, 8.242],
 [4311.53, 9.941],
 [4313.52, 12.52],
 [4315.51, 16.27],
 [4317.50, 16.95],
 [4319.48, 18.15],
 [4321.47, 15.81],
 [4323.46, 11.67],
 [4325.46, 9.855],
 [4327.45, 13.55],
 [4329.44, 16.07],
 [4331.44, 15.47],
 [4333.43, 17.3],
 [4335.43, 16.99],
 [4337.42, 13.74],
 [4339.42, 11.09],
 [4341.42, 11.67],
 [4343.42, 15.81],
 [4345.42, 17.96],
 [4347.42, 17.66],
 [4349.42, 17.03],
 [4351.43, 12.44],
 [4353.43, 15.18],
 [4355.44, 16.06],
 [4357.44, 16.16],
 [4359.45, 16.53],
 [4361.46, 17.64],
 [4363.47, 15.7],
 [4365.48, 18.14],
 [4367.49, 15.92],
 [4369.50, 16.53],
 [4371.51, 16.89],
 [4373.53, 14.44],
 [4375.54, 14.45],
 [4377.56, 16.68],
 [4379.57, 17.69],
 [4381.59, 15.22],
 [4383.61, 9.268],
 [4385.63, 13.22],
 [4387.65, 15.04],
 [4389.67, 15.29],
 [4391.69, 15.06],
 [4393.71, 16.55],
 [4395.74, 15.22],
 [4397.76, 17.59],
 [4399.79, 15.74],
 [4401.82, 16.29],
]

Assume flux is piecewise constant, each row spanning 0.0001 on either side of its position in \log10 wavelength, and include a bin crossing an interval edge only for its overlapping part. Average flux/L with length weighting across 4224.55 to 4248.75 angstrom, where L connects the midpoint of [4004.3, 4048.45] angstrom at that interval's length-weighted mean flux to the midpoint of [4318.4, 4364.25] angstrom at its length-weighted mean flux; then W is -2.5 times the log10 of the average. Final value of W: 0.09 mag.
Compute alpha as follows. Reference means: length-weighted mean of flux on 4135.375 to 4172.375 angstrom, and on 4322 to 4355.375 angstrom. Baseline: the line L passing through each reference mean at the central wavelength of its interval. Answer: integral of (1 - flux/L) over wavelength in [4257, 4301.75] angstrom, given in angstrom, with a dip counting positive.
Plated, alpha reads 5.7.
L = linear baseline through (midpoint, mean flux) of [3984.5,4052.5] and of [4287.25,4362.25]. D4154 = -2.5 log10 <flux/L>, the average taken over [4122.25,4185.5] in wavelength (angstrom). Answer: -0.09 mag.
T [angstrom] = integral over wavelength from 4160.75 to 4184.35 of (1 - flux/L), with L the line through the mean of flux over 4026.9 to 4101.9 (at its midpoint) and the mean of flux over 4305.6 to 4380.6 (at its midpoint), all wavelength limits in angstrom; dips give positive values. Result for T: -1.60 angstrom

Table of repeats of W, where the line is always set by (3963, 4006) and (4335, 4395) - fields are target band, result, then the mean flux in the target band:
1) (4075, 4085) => -0.20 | 14.3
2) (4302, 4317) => 0.33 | 10.8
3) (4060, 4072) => -0.12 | 13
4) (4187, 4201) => -0.10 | 14.6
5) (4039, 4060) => -0.20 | 13.7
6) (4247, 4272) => 0.07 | 13.2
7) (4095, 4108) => -0.14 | 13.7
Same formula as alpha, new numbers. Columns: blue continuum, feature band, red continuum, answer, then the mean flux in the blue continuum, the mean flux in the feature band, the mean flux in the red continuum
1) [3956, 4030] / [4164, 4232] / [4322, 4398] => -4.6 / 11.8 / 14.6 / 15.2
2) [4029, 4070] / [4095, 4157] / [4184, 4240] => -4.3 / 13.6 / 14.9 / 14.3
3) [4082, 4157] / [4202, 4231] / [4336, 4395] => 1.4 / 14.9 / 14.4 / 15.4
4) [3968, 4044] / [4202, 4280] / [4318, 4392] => 3.1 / 12.9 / 13.9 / 15.2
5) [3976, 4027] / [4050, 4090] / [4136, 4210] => 0.7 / 13.7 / 13.9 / 15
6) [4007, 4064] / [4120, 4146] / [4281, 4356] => -1.9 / 14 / 14.9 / 13.4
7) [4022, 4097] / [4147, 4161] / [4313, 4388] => -0.7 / 14.1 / 15.2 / 15.2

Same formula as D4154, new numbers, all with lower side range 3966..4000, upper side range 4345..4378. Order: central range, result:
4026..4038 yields -0.22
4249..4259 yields 0.13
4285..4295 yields 0.18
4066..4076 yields -0.11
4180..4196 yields -0.09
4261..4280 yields 0.09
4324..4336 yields 0.07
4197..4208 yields 0.01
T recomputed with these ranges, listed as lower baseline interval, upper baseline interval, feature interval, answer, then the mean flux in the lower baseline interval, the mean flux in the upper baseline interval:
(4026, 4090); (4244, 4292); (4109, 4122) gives -1.9 angstrom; 13.9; 13.4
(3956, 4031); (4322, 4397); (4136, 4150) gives -2.2 angstrom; 11.8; 15.2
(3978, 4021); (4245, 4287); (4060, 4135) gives -4.8 angstrom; 13.7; 13.4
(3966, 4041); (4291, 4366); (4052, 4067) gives -0.5 angstrom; 12.6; 13.9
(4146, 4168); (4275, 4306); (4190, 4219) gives -1.0 angstrom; 15.5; 12.5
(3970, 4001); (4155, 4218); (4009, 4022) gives -2.7 angstrom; 11.8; 15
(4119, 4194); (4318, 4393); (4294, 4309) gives 5.0 angstrom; 15.1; 15.2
